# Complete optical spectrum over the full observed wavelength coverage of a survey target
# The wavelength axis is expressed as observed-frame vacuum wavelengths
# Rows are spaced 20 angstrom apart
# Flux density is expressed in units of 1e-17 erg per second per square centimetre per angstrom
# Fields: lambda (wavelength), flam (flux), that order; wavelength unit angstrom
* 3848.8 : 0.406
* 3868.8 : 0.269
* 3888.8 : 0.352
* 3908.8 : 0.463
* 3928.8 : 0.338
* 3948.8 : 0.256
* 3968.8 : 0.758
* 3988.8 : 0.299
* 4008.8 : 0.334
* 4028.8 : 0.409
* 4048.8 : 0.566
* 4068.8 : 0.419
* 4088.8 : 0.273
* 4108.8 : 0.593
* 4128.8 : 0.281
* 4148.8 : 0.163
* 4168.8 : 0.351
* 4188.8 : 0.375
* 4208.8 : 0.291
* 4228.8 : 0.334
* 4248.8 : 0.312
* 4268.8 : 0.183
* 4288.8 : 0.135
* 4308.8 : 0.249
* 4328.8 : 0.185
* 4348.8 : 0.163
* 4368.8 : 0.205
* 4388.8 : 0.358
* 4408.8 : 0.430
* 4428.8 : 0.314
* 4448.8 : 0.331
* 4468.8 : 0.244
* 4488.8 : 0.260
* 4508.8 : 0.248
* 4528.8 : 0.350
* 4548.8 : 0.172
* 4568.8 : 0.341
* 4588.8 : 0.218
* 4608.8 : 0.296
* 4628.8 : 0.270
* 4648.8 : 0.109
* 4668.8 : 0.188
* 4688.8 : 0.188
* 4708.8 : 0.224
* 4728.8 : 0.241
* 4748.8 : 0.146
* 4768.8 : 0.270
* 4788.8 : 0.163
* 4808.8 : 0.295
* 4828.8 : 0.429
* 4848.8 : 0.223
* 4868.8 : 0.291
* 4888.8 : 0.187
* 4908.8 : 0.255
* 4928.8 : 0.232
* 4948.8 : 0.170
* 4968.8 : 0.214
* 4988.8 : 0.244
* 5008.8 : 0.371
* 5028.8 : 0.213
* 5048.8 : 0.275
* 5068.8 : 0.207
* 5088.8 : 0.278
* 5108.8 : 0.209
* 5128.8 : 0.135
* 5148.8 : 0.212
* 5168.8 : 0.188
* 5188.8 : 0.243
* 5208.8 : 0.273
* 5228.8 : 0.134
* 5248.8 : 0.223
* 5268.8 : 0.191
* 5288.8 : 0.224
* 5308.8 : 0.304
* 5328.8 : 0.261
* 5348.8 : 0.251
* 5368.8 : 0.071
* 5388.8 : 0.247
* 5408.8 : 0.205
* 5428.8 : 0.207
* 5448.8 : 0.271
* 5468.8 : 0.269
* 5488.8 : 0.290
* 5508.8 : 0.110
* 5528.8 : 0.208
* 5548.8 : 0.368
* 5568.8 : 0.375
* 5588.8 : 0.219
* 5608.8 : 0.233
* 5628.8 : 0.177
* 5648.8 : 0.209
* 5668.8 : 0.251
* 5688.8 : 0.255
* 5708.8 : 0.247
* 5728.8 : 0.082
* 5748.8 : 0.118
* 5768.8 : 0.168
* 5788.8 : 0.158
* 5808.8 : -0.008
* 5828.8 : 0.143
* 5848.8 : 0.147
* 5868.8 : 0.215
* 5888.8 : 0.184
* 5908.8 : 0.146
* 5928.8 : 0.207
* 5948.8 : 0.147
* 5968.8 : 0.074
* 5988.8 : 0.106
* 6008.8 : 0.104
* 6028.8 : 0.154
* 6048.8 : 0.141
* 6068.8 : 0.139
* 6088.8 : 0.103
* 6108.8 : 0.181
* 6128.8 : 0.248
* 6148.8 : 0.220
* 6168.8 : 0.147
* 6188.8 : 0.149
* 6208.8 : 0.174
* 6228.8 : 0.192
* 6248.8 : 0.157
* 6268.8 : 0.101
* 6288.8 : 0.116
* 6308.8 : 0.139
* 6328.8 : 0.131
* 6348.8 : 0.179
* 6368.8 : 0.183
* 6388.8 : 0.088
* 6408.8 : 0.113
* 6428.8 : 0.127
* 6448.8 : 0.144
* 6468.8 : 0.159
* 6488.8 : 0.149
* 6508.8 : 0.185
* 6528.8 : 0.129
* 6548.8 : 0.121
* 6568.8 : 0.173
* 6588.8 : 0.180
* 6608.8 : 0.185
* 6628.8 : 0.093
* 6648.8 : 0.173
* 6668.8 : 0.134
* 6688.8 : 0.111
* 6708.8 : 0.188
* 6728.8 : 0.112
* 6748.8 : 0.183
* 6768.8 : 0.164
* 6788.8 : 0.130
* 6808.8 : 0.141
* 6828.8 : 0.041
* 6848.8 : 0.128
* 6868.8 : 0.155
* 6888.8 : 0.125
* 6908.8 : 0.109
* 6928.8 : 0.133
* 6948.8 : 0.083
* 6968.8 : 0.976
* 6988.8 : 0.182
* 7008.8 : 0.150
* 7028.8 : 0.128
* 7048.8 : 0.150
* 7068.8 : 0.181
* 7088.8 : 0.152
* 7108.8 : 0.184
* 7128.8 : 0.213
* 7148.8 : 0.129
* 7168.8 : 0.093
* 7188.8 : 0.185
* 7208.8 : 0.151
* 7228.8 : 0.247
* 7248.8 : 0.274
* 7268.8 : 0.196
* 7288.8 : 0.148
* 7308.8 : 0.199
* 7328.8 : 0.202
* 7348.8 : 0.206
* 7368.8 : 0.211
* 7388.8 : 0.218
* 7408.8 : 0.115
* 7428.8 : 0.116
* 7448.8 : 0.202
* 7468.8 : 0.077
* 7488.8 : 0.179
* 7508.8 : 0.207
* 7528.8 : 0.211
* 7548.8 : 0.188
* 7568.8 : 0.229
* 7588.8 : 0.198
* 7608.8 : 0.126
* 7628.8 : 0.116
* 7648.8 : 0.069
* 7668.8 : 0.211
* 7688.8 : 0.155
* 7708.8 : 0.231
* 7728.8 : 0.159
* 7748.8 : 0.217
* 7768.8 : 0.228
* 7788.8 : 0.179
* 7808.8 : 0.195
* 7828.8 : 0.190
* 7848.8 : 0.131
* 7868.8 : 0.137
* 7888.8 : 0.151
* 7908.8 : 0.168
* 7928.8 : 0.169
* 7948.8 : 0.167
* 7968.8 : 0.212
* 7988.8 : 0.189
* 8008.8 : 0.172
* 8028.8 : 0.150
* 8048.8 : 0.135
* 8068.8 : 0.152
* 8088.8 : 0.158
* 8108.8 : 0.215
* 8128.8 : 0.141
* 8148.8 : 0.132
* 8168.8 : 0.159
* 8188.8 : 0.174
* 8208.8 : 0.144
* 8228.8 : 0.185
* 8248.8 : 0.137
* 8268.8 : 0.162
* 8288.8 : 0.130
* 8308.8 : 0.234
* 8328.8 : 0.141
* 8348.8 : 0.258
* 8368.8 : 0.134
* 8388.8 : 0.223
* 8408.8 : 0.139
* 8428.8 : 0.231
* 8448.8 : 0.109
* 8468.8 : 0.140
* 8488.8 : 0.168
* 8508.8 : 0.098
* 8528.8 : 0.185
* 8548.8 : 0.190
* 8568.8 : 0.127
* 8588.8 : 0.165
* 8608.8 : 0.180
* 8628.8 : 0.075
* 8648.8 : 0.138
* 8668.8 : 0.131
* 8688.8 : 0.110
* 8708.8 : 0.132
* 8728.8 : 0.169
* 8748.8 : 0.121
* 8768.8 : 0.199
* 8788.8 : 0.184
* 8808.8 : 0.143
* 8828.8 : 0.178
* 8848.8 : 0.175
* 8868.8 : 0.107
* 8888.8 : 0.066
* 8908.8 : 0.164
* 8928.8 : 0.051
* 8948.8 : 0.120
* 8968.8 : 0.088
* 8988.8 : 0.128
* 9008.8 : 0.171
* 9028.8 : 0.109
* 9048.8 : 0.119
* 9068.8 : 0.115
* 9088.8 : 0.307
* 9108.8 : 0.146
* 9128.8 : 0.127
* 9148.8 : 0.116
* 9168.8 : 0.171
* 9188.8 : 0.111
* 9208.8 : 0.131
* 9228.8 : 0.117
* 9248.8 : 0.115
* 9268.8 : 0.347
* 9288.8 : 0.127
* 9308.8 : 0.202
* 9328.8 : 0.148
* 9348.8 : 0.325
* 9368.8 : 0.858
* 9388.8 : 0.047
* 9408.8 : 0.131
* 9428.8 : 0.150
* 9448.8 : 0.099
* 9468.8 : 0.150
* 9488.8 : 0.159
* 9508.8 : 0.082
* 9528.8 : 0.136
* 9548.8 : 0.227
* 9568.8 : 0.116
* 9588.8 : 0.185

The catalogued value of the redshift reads 0.869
